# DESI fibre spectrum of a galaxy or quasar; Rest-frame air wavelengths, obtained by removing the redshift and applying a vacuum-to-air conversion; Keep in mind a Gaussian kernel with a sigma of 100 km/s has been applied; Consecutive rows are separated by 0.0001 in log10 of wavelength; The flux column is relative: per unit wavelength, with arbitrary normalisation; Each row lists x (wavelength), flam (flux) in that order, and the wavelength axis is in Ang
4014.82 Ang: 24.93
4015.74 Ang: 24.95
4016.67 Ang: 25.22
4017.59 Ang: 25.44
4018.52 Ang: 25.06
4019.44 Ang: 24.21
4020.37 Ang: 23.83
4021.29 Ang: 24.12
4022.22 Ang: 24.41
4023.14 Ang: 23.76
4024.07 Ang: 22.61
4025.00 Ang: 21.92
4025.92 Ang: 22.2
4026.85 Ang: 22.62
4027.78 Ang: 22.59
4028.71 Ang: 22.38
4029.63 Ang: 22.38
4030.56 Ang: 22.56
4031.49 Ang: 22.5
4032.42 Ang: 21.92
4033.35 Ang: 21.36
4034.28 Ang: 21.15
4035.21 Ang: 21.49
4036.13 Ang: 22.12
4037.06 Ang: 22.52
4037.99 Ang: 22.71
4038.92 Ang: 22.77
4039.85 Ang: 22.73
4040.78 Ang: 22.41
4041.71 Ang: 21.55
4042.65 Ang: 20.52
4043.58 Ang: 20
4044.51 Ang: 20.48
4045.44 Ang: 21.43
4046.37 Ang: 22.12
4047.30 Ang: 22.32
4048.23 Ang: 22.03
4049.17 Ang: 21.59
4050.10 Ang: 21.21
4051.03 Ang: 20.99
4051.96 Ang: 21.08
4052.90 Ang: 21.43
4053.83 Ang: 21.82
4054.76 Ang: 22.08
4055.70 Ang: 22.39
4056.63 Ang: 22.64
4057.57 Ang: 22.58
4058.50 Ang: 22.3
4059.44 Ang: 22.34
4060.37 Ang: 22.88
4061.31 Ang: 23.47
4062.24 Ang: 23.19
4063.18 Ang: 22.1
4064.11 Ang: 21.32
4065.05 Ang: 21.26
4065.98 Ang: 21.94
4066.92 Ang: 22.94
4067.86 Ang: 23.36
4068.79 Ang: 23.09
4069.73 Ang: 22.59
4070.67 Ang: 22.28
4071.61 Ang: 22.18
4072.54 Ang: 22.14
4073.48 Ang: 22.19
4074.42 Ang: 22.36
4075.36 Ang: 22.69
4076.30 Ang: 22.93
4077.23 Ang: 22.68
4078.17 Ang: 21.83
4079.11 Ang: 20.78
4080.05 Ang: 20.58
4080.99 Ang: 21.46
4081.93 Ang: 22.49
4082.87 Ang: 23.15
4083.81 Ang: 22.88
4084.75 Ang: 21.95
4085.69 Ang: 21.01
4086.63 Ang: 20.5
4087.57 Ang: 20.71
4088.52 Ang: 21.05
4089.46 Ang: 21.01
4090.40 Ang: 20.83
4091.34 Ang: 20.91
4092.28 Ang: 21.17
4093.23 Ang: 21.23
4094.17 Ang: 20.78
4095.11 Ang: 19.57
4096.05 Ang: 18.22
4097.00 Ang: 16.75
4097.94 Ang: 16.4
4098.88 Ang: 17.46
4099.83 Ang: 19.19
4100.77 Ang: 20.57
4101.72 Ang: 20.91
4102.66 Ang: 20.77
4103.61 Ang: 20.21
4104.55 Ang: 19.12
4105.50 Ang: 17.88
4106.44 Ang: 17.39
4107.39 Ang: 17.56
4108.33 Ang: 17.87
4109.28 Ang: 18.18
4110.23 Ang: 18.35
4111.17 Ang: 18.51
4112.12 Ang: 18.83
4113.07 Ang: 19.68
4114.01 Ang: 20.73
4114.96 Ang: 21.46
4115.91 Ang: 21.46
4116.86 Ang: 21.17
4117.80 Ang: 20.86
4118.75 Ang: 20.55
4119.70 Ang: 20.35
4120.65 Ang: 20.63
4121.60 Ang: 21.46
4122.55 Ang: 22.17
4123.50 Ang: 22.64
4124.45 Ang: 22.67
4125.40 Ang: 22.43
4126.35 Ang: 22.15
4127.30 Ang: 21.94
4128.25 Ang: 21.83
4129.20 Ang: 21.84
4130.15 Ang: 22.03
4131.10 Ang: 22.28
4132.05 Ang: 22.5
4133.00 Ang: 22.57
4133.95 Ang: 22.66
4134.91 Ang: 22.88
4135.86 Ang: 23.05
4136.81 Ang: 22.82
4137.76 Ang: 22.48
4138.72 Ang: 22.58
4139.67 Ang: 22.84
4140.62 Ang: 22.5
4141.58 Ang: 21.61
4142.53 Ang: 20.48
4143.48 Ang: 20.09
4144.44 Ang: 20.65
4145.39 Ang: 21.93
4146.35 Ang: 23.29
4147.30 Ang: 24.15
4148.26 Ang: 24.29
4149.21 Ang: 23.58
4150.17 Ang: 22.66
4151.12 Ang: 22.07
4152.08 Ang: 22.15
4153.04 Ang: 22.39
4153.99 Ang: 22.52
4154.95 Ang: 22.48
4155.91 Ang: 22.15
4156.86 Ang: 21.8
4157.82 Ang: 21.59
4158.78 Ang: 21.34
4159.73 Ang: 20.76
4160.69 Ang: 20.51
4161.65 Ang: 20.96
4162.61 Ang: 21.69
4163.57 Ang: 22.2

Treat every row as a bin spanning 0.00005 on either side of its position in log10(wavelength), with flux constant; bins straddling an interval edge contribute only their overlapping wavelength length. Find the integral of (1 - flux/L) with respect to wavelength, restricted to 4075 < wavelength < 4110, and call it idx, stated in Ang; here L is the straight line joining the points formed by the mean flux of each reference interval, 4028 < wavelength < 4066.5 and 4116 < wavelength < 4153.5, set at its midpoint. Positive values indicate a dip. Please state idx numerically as 2.8 Ang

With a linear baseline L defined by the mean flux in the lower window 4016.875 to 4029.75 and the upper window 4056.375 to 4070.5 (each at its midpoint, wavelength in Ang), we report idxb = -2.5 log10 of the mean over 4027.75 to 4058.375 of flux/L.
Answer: 0.05 mag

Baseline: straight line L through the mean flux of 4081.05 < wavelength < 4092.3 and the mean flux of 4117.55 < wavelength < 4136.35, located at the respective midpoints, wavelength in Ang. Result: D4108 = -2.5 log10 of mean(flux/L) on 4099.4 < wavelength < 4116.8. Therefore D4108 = 0.12 mag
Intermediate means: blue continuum 21.5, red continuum 22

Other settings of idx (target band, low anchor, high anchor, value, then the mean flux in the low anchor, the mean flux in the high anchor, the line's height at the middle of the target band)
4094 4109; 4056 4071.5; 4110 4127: 1.9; 22.5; 20.9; 21.4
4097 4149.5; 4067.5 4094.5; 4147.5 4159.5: 2.8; 21.8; 22.4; 22.2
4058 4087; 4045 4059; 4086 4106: -1.9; 21.9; 19.8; 20.9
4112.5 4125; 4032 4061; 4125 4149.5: 0.6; 21.8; 22.4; 22.3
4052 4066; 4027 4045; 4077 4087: -0.3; 21.9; 21.7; 21.8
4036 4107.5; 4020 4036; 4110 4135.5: 2.3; 22.6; 21.4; 22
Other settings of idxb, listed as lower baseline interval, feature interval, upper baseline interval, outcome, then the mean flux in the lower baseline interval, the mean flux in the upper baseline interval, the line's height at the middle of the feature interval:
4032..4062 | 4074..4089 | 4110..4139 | 0.00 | 21.9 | 21.6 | 21.7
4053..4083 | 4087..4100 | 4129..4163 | 0.13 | 22.3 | 22.2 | 22.3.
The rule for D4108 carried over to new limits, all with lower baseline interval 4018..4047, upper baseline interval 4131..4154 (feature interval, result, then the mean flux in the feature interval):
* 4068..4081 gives 0.01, 22.2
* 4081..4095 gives 0.05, 21.4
